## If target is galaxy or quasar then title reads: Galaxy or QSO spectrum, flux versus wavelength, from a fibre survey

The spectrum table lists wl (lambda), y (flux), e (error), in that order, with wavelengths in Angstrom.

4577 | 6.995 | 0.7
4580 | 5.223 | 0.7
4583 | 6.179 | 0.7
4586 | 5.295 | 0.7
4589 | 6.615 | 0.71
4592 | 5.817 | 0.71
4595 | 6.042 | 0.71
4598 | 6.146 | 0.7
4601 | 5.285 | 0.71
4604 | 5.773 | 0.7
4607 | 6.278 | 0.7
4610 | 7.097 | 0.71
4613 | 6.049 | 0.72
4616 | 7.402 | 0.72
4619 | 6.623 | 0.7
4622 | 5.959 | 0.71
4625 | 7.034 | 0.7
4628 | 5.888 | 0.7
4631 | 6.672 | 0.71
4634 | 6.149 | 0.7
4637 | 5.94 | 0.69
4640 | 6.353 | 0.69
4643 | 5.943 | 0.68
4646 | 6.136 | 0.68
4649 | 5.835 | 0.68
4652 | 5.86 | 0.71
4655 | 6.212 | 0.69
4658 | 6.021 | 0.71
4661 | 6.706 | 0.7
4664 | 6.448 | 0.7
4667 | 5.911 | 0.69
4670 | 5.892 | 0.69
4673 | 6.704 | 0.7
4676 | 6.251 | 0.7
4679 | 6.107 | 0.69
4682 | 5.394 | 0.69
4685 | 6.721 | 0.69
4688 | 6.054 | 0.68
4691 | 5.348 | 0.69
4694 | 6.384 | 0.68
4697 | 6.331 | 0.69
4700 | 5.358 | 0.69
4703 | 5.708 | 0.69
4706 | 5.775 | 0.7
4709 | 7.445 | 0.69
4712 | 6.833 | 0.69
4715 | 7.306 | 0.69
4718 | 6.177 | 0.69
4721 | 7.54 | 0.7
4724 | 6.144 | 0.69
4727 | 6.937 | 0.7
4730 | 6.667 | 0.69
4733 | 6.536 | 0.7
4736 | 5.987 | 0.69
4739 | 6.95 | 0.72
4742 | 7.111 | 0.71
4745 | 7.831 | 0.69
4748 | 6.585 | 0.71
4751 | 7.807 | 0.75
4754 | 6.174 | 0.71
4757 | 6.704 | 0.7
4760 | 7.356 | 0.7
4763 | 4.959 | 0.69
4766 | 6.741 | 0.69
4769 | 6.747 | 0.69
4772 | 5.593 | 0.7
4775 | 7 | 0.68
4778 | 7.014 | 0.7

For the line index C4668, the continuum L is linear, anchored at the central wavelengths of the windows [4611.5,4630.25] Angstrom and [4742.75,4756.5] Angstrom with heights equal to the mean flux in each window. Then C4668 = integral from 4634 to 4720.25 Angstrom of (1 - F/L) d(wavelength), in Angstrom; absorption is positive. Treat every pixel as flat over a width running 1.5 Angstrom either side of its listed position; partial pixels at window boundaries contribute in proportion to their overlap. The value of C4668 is 7.1 Angstrom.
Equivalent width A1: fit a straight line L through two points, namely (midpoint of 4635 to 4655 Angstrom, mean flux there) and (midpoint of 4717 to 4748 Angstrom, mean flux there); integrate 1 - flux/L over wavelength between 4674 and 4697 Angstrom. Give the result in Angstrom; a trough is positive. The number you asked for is 1.1 Angstrom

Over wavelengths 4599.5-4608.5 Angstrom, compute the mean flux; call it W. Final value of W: 5.78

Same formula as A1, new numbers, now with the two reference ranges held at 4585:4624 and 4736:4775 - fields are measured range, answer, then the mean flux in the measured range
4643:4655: 0.70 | 5.98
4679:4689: 0.62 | 6.06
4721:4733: -0.17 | 6.7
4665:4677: 0.42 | 6.2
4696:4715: 0.62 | 6.32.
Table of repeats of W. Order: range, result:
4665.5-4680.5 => 6.17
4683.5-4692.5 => 6.04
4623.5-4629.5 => 6.46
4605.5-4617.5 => 6.71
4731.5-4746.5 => 6.88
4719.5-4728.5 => 6.87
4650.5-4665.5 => 6.25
